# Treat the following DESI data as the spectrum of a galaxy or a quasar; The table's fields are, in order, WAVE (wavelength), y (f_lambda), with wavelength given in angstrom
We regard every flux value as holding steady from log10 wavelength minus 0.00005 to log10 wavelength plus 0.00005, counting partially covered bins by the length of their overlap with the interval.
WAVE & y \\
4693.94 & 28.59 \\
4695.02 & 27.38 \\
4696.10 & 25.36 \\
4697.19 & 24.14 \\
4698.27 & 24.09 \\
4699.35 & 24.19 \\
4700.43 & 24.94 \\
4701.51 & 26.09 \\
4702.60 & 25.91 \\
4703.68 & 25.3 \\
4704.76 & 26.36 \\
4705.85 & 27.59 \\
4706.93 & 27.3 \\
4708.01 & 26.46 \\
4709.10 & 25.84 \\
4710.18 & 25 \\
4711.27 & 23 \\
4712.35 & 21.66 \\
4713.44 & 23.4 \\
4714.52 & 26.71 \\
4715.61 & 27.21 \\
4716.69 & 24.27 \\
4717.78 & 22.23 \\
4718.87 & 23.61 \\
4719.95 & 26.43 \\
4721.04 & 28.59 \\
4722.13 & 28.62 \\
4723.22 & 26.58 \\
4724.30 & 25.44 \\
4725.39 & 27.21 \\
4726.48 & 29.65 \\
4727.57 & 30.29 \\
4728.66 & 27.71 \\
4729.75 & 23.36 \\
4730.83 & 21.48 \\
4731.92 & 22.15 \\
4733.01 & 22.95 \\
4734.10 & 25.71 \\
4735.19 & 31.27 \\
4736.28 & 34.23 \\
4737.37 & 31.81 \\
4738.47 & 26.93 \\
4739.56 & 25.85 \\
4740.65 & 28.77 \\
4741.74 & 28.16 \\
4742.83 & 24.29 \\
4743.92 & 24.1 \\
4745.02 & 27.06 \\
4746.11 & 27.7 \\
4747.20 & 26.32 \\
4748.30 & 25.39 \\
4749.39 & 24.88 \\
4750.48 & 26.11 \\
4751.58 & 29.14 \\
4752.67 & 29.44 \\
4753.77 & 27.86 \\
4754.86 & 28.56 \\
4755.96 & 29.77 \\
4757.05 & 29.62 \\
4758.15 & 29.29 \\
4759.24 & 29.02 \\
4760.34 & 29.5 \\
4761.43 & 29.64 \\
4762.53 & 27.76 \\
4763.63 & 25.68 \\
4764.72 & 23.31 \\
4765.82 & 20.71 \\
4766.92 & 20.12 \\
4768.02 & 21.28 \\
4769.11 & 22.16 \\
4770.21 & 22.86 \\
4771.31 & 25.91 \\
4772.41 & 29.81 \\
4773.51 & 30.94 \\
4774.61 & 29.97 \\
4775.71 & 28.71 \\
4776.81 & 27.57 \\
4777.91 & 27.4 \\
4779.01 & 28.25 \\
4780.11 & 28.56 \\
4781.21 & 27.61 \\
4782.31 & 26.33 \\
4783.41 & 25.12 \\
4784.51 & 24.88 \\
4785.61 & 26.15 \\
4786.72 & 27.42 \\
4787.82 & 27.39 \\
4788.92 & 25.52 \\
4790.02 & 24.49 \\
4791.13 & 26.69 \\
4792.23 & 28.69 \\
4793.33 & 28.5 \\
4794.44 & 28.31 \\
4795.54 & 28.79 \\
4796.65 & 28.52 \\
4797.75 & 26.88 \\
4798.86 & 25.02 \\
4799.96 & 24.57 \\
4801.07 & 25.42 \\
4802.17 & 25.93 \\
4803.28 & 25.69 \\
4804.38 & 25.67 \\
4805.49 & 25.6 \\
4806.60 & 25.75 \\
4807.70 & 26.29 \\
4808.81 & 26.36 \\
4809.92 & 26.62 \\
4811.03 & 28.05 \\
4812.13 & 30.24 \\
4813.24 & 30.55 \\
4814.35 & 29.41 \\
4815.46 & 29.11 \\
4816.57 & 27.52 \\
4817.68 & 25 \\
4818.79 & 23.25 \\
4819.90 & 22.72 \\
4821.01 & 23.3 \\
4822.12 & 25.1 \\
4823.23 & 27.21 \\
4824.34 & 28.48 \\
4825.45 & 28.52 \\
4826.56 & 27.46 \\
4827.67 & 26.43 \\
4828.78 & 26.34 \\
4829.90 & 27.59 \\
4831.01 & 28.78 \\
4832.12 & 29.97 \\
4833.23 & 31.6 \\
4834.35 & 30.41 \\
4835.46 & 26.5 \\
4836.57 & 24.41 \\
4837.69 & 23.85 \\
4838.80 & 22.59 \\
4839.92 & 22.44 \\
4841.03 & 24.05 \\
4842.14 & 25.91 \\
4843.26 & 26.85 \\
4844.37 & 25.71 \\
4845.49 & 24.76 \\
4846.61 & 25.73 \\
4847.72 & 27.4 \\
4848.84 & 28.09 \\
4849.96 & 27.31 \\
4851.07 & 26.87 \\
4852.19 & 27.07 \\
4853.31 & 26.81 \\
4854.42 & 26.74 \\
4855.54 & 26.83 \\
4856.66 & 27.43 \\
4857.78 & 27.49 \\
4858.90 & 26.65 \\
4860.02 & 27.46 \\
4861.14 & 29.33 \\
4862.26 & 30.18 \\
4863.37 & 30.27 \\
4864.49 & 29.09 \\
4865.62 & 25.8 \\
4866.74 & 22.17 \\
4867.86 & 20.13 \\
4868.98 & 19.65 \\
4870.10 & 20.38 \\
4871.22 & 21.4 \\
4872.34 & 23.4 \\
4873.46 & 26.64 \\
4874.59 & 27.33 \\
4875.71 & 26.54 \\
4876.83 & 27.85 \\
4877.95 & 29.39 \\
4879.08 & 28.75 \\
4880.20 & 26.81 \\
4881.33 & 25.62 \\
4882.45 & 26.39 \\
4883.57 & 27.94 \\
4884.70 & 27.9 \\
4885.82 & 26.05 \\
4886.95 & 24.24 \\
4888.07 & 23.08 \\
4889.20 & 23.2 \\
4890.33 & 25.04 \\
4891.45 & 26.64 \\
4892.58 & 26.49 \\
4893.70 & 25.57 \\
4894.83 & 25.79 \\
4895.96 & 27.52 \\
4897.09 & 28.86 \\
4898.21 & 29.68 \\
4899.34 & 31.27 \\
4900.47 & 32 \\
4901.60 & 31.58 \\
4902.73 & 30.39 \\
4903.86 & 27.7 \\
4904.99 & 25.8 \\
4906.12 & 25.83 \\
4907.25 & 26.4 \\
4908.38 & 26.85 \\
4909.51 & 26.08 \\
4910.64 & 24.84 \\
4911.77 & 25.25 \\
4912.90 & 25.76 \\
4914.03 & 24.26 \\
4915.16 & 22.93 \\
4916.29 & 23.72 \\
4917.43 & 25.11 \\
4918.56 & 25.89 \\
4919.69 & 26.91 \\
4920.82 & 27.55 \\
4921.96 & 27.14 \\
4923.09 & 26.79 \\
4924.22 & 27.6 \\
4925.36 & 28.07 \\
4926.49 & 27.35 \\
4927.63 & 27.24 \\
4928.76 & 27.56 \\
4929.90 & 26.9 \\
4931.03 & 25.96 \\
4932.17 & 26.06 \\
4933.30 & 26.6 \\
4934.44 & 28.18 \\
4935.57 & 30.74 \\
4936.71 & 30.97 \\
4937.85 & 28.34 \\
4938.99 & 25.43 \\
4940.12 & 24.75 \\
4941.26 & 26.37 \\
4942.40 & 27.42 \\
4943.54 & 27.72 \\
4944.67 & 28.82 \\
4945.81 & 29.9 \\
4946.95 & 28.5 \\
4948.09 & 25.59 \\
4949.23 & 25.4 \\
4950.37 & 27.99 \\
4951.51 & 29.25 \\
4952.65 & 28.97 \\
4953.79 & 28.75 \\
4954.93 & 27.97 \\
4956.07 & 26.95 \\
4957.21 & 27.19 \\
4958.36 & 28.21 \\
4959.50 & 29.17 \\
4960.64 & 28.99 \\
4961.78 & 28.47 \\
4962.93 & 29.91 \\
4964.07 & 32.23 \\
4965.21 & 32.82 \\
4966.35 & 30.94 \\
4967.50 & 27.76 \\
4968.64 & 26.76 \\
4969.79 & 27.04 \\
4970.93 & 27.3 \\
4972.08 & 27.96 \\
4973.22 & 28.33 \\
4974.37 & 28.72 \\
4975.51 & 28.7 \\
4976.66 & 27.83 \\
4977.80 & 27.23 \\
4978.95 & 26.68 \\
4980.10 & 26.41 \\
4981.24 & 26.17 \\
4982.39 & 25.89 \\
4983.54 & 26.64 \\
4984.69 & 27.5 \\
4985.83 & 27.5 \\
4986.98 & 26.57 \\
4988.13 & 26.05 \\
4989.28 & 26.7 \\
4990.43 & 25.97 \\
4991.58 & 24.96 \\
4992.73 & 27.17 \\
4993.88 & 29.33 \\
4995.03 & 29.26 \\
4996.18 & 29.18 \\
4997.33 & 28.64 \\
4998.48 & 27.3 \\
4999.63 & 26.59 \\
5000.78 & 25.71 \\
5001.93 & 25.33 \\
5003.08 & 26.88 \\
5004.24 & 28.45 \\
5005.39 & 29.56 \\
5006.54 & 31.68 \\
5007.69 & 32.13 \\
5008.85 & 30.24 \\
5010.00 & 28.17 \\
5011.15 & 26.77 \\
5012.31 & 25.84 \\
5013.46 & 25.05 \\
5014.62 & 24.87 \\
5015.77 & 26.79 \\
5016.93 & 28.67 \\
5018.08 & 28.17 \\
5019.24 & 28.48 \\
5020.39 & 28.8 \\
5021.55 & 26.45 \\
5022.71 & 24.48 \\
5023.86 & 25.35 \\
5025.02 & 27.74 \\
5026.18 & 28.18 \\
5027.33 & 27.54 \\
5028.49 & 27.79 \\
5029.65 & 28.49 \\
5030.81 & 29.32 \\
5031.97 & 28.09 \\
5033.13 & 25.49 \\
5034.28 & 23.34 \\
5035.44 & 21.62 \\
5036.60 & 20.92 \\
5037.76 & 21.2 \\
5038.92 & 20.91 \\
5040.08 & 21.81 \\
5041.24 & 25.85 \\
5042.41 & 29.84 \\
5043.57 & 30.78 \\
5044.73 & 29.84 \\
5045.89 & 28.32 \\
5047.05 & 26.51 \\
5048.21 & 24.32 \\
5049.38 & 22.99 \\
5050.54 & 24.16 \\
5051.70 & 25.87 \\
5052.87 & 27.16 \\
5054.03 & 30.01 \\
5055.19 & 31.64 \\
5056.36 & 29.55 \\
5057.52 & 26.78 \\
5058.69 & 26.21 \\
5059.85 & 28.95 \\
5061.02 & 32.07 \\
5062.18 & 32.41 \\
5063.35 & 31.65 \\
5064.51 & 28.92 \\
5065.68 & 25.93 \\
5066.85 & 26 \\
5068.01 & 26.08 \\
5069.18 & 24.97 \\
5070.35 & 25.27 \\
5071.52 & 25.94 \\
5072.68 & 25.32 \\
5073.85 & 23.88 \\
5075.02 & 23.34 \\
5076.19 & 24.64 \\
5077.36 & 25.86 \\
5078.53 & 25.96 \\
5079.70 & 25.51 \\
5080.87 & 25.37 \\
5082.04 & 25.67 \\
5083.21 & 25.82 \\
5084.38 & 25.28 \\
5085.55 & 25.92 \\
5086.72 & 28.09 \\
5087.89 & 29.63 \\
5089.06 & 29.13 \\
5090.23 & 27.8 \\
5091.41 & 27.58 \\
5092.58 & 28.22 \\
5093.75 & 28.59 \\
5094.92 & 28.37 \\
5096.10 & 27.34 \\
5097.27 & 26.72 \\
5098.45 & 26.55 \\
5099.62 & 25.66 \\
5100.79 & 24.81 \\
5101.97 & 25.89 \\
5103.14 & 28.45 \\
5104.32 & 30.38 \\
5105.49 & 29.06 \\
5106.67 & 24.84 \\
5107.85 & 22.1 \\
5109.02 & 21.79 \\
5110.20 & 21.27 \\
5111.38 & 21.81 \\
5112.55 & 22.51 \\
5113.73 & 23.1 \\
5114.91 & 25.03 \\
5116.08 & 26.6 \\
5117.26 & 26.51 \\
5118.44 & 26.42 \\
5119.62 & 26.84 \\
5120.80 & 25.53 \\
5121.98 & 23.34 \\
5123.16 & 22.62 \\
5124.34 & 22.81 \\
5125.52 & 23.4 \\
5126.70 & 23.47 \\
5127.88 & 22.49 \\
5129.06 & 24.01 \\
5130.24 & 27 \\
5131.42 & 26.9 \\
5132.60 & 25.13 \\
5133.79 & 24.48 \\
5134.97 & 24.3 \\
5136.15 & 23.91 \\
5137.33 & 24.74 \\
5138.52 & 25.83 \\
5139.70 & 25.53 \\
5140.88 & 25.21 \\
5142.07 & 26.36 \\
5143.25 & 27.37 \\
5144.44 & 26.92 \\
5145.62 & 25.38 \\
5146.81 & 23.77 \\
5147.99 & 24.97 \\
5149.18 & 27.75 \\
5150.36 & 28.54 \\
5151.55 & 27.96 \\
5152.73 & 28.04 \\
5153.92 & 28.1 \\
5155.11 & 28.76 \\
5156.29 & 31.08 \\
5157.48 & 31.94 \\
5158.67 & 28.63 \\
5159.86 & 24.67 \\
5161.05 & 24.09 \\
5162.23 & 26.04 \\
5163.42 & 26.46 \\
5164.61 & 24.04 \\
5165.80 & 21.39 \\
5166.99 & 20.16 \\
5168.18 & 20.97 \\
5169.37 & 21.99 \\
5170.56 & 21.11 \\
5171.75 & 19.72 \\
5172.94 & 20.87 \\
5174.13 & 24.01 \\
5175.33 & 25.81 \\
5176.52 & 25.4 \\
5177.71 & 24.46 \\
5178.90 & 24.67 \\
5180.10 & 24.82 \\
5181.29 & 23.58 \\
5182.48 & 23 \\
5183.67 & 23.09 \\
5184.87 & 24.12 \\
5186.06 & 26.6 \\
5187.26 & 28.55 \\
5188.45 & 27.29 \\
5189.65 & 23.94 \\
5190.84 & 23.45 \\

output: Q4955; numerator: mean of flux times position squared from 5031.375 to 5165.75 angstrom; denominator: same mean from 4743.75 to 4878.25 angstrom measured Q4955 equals 1.10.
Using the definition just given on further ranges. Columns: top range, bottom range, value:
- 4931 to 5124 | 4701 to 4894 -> 1.12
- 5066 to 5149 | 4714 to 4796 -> 1.10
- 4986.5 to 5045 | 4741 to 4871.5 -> 1.10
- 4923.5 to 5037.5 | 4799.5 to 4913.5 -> 1.09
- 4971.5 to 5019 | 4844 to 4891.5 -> 1.11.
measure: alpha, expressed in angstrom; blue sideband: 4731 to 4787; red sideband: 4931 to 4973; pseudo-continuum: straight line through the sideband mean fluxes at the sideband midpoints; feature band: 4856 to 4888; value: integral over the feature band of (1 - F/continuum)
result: 1.78 angstrom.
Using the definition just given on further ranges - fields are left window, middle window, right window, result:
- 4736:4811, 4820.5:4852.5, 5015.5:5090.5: 0.3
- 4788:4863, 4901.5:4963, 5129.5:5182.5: -2.2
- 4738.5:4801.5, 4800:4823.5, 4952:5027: 0.5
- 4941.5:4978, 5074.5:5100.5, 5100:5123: -1.1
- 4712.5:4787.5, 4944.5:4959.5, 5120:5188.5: -1.2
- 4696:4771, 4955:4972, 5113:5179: -2.1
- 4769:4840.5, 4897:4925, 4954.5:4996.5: 0.5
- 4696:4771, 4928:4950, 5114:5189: -1.5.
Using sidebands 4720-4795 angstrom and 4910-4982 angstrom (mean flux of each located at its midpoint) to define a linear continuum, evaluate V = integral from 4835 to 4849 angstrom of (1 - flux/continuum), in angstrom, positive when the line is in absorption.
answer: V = 1.0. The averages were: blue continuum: 26.9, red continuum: 27.5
